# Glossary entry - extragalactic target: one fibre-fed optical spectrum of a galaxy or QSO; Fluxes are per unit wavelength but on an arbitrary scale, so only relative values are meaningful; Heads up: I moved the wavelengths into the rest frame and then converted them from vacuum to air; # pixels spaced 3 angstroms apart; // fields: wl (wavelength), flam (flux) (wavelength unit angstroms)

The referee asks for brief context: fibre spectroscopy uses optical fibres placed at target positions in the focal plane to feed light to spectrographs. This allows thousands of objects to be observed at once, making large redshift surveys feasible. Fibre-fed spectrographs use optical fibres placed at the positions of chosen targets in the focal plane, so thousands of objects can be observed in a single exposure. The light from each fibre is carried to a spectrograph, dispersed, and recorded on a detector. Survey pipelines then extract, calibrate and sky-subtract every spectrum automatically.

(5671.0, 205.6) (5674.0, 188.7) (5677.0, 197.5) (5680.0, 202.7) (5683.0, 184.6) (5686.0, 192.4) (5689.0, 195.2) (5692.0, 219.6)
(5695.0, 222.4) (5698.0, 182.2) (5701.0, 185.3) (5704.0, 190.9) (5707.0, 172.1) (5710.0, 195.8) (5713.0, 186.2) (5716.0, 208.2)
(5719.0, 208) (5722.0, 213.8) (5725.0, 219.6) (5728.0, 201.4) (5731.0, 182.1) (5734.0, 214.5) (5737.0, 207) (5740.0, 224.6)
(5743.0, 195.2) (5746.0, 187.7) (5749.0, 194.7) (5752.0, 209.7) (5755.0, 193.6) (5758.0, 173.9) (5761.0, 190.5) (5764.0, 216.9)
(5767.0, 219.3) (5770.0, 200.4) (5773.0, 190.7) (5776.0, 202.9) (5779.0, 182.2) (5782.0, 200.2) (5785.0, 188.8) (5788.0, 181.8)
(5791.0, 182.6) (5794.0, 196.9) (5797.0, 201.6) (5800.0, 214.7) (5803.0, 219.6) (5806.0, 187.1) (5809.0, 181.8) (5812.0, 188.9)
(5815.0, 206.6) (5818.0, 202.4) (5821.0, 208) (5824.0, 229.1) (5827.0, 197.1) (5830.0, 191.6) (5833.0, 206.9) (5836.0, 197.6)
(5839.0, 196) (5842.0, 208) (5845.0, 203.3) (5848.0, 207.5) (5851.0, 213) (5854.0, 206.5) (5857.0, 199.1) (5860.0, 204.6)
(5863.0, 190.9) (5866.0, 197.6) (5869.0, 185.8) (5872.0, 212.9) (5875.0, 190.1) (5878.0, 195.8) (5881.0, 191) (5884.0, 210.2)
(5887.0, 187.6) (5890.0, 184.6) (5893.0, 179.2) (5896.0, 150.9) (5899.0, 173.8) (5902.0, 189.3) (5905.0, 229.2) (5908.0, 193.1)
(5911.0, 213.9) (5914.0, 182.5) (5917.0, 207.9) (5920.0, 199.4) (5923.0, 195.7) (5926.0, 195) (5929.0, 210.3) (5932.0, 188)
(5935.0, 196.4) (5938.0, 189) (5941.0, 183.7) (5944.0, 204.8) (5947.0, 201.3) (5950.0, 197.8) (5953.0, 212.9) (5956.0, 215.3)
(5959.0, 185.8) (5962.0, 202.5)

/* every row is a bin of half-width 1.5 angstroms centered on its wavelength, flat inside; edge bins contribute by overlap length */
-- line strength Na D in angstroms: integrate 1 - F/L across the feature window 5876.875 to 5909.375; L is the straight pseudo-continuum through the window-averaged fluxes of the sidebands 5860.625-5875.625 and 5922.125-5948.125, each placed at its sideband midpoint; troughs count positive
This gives 1.1 angstroms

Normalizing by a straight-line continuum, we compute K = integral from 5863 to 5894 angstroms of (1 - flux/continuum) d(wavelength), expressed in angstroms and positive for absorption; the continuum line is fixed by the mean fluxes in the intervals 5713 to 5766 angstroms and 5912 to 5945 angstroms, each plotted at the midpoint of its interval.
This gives 0.6 angstroms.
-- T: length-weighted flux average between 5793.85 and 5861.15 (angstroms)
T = 203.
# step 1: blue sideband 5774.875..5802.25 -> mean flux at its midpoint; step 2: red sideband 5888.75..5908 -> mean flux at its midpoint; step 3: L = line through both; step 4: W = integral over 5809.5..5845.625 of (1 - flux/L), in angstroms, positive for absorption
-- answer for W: -2.0 angstroms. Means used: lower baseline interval 195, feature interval 202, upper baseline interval 185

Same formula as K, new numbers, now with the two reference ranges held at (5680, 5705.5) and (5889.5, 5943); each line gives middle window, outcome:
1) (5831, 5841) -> -0.3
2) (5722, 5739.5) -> -0.9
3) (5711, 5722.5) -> -0.4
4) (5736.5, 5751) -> -0.4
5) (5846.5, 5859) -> -0.8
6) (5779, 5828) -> -1.0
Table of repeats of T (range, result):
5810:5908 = 198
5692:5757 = 200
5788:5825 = 200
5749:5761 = 192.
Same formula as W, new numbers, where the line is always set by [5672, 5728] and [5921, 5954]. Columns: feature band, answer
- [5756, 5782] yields 0.1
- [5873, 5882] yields 0.2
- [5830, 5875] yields -0.8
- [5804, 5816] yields 0.4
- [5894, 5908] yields 0.8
